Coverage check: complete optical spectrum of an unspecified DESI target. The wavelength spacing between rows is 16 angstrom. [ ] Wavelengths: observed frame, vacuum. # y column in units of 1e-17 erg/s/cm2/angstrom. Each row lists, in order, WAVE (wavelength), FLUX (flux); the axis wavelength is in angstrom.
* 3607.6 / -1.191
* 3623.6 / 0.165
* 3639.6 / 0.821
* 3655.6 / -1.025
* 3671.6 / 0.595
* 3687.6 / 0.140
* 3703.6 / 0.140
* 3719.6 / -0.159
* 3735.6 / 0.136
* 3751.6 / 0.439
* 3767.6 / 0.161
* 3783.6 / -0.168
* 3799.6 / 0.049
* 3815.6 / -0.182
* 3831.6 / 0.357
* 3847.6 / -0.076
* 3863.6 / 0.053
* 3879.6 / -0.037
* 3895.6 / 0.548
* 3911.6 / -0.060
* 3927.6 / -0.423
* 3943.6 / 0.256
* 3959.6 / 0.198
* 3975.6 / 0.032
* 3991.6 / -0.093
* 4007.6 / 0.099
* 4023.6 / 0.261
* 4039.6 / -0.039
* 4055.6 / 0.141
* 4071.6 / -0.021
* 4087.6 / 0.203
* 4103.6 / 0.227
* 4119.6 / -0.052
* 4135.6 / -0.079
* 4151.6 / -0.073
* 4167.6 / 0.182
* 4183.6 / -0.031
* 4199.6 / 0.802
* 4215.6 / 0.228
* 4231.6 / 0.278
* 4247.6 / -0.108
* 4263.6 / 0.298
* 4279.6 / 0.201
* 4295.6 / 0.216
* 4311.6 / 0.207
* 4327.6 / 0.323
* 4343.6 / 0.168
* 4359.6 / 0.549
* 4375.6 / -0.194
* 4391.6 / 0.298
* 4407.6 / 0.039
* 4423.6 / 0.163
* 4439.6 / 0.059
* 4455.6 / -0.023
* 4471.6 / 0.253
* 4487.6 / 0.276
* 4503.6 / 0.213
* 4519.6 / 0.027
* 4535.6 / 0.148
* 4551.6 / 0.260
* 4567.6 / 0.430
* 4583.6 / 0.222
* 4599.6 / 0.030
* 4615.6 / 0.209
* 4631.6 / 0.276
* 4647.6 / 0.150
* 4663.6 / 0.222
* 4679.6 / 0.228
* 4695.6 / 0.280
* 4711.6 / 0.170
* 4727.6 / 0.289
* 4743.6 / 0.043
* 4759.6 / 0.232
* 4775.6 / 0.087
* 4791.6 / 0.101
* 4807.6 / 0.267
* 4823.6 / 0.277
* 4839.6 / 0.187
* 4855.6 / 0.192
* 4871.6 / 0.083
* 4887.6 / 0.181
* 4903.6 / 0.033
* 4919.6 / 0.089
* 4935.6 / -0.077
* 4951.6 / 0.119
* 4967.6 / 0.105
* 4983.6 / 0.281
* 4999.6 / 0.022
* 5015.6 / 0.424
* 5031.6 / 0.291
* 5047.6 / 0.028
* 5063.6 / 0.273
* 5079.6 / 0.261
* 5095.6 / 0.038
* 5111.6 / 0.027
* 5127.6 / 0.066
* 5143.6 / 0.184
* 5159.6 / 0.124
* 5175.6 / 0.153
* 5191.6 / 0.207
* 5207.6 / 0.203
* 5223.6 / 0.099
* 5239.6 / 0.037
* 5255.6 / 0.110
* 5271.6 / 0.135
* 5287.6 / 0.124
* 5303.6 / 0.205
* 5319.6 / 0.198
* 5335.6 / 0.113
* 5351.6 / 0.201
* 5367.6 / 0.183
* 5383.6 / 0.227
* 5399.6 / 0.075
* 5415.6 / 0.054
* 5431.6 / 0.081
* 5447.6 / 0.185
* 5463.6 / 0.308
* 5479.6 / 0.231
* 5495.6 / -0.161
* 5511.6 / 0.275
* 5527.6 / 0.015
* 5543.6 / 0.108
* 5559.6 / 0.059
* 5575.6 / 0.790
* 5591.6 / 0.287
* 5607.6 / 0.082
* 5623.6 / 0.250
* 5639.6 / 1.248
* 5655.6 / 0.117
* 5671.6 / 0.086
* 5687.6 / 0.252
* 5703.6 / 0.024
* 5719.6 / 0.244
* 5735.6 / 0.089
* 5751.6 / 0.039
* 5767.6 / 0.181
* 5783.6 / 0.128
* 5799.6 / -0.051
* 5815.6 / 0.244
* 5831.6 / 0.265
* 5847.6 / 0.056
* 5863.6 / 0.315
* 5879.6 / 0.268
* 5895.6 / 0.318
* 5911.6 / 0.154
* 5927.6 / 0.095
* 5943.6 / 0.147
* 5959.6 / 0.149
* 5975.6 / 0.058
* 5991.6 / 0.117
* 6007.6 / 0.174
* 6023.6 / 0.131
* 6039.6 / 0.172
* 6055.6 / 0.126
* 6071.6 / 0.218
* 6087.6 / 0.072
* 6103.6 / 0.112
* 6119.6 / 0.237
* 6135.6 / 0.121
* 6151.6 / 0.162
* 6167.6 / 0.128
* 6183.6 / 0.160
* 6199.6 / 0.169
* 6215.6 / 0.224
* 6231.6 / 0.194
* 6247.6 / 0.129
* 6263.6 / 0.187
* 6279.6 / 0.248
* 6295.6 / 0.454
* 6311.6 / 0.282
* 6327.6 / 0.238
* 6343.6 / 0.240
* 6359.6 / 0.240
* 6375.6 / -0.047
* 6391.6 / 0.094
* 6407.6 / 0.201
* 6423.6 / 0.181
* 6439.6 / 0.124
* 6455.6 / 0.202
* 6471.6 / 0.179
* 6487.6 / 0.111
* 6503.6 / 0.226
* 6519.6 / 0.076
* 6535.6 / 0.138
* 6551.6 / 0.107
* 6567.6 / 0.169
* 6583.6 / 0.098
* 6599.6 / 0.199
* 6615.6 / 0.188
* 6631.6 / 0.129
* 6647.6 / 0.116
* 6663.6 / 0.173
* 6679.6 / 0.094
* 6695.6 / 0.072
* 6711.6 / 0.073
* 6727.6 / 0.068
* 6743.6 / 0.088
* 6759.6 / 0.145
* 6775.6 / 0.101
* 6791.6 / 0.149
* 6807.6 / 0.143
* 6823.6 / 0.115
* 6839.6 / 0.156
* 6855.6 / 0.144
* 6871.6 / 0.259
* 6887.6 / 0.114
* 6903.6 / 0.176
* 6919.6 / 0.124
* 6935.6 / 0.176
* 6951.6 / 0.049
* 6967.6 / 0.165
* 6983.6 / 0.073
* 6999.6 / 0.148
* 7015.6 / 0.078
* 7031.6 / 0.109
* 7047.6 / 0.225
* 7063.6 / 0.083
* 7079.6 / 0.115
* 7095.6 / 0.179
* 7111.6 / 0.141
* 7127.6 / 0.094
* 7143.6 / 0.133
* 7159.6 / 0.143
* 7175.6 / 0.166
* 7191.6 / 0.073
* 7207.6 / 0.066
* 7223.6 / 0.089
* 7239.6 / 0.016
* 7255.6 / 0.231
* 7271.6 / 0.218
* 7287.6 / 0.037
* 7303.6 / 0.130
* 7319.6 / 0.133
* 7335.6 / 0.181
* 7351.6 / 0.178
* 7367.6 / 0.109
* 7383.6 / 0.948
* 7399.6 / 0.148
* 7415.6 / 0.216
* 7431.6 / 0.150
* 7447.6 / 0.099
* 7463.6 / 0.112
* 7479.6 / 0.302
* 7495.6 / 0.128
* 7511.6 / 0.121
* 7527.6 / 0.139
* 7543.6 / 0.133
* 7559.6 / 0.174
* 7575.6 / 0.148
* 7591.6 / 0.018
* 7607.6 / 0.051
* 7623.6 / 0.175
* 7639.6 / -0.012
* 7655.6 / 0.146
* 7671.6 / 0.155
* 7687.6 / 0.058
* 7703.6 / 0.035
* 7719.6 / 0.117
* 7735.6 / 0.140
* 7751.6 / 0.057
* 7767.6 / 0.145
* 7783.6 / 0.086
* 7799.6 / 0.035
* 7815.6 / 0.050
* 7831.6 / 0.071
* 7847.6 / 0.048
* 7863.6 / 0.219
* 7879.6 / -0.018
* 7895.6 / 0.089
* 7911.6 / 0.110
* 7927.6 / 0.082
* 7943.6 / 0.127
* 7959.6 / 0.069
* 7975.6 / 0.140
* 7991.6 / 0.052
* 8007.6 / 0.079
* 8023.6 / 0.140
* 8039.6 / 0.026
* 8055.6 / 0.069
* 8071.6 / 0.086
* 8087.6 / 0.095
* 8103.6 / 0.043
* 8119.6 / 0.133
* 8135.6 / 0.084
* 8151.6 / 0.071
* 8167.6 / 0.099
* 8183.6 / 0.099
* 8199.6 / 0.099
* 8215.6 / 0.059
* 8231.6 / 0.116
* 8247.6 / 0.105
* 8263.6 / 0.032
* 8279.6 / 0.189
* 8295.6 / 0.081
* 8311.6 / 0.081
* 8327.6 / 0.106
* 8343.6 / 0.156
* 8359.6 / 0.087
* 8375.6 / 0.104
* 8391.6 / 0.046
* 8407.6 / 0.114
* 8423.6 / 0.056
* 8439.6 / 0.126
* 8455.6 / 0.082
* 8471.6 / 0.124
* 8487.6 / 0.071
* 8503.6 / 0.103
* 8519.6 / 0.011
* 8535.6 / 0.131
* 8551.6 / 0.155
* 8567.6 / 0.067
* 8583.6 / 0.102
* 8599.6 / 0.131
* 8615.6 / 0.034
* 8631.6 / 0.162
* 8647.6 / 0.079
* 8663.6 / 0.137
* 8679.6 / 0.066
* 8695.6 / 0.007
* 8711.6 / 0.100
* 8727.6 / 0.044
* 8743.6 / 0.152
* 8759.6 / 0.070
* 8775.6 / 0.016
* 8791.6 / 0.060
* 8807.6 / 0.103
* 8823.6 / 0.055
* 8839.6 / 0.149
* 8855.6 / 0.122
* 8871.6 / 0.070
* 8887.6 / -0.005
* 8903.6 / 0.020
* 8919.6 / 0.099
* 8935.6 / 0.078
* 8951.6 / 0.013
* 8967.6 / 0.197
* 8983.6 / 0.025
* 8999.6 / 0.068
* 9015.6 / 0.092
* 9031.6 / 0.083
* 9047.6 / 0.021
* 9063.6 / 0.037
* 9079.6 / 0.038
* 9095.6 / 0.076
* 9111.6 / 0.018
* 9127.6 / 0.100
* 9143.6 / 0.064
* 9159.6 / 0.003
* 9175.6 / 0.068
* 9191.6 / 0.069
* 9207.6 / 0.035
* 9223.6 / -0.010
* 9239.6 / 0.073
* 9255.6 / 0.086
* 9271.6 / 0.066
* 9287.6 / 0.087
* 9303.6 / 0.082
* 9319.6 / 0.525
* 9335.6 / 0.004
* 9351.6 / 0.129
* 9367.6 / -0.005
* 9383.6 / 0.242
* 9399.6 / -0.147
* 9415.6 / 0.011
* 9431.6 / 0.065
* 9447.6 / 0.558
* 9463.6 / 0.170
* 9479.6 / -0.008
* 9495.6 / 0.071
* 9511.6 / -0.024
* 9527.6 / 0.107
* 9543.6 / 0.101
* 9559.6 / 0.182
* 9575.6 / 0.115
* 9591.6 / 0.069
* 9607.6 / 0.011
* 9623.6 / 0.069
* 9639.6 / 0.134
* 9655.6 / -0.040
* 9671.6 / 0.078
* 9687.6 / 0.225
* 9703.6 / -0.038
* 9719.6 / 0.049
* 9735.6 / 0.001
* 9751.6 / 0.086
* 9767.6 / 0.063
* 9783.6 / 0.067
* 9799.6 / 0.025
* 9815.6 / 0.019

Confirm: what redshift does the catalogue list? 0.13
